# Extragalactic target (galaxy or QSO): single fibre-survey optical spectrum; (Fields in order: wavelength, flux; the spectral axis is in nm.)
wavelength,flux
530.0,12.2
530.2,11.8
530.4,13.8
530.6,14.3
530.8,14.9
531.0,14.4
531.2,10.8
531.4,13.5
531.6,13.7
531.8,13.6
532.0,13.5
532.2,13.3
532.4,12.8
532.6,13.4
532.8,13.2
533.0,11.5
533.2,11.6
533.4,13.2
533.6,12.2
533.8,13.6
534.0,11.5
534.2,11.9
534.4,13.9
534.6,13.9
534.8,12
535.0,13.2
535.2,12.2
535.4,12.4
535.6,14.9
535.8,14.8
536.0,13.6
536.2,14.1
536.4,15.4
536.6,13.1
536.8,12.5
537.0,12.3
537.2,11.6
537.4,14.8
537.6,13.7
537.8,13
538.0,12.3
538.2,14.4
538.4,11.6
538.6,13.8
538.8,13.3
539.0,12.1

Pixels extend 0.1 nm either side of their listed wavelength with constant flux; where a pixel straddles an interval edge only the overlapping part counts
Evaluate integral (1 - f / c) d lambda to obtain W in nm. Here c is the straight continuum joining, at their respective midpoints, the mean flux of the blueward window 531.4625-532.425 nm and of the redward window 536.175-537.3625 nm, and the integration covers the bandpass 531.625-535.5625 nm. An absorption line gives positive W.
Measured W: 0.15 nm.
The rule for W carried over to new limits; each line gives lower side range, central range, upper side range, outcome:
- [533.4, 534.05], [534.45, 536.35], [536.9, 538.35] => -0.10 nm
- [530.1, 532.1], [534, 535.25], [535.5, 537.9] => 0.07 nm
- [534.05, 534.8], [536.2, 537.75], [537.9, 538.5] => -0.07 nm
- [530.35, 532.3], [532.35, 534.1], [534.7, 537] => 0.12 nm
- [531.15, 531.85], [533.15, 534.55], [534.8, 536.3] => 0.07 nm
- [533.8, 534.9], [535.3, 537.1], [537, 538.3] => -0.09 nm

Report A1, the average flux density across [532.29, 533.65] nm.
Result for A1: 12.6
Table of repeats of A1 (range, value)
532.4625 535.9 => 12.9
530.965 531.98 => 13.1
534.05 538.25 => 13.3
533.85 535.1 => 12.8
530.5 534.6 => 13.1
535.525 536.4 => 14.5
